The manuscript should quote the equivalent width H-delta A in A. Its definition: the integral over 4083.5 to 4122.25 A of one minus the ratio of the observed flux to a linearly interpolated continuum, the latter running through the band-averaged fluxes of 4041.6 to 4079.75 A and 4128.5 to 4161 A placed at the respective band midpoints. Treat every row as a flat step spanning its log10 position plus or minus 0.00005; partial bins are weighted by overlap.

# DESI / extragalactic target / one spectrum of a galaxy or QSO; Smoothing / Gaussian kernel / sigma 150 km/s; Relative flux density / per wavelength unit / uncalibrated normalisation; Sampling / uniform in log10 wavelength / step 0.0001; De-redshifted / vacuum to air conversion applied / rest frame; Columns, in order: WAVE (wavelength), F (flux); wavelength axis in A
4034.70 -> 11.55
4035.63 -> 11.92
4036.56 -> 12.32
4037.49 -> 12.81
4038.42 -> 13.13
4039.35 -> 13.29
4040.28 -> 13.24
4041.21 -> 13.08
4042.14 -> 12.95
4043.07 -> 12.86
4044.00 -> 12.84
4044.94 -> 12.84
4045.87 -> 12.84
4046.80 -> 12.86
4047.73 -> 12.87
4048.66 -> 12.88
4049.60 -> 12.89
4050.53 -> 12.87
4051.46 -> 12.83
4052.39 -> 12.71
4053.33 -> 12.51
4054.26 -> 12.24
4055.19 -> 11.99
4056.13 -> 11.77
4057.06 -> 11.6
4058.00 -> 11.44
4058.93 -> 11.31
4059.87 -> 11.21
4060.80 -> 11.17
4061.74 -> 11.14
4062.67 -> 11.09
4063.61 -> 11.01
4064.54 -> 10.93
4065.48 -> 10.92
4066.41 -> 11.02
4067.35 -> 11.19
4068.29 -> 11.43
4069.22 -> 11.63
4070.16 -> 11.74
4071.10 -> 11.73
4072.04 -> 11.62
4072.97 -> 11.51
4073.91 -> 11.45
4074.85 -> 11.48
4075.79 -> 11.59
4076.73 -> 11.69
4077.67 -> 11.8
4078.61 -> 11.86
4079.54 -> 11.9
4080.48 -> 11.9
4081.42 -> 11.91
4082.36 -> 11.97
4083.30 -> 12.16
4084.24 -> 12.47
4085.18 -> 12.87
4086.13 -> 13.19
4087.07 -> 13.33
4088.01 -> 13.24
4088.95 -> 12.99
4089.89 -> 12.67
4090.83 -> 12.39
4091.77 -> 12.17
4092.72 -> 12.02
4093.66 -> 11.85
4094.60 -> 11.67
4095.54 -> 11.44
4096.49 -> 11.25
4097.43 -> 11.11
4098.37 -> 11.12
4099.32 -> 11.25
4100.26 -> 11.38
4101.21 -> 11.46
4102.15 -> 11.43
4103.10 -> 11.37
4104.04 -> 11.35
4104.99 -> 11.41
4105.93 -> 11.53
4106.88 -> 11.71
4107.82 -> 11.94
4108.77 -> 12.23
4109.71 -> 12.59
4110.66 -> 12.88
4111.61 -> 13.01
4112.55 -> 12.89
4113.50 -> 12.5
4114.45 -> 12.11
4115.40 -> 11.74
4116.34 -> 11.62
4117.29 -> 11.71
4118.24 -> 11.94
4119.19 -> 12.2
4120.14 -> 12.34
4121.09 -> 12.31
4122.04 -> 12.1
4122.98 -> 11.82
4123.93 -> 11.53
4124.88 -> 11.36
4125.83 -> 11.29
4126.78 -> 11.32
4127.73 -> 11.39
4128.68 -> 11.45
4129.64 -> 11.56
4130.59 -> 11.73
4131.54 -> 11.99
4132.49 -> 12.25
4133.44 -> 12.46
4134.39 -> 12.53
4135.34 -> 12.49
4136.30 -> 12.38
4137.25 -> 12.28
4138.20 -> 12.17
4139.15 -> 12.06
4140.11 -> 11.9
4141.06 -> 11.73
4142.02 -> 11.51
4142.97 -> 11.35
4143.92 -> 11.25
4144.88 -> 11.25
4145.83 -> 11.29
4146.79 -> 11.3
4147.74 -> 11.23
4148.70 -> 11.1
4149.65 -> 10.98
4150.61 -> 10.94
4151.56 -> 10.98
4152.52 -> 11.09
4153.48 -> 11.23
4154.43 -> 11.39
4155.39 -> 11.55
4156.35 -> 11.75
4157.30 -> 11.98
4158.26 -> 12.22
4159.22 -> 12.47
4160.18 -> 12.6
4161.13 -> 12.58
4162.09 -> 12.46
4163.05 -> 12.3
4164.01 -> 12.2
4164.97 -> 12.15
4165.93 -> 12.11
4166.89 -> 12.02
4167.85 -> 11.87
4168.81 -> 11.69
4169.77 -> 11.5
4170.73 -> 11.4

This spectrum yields -0.8 A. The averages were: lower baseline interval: 11.9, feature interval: 12.1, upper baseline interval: 11.7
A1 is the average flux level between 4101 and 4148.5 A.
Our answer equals 11.9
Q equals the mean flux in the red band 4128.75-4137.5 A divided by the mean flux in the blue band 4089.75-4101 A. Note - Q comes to 1.0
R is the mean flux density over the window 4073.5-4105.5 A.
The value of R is 11.9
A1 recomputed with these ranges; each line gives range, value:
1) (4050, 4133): 11.9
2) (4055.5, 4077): 11.4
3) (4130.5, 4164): 11.8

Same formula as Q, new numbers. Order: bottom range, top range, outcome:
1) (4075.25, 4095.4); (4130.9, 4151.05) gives 0.96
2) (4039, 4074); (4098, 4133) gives 0.98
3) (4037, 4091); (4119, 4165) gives 0.97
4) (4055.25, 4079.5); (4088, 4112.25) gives 1.04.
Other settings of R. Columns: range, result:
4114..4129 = 11.8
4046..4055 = 12.7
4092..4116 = 11.8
